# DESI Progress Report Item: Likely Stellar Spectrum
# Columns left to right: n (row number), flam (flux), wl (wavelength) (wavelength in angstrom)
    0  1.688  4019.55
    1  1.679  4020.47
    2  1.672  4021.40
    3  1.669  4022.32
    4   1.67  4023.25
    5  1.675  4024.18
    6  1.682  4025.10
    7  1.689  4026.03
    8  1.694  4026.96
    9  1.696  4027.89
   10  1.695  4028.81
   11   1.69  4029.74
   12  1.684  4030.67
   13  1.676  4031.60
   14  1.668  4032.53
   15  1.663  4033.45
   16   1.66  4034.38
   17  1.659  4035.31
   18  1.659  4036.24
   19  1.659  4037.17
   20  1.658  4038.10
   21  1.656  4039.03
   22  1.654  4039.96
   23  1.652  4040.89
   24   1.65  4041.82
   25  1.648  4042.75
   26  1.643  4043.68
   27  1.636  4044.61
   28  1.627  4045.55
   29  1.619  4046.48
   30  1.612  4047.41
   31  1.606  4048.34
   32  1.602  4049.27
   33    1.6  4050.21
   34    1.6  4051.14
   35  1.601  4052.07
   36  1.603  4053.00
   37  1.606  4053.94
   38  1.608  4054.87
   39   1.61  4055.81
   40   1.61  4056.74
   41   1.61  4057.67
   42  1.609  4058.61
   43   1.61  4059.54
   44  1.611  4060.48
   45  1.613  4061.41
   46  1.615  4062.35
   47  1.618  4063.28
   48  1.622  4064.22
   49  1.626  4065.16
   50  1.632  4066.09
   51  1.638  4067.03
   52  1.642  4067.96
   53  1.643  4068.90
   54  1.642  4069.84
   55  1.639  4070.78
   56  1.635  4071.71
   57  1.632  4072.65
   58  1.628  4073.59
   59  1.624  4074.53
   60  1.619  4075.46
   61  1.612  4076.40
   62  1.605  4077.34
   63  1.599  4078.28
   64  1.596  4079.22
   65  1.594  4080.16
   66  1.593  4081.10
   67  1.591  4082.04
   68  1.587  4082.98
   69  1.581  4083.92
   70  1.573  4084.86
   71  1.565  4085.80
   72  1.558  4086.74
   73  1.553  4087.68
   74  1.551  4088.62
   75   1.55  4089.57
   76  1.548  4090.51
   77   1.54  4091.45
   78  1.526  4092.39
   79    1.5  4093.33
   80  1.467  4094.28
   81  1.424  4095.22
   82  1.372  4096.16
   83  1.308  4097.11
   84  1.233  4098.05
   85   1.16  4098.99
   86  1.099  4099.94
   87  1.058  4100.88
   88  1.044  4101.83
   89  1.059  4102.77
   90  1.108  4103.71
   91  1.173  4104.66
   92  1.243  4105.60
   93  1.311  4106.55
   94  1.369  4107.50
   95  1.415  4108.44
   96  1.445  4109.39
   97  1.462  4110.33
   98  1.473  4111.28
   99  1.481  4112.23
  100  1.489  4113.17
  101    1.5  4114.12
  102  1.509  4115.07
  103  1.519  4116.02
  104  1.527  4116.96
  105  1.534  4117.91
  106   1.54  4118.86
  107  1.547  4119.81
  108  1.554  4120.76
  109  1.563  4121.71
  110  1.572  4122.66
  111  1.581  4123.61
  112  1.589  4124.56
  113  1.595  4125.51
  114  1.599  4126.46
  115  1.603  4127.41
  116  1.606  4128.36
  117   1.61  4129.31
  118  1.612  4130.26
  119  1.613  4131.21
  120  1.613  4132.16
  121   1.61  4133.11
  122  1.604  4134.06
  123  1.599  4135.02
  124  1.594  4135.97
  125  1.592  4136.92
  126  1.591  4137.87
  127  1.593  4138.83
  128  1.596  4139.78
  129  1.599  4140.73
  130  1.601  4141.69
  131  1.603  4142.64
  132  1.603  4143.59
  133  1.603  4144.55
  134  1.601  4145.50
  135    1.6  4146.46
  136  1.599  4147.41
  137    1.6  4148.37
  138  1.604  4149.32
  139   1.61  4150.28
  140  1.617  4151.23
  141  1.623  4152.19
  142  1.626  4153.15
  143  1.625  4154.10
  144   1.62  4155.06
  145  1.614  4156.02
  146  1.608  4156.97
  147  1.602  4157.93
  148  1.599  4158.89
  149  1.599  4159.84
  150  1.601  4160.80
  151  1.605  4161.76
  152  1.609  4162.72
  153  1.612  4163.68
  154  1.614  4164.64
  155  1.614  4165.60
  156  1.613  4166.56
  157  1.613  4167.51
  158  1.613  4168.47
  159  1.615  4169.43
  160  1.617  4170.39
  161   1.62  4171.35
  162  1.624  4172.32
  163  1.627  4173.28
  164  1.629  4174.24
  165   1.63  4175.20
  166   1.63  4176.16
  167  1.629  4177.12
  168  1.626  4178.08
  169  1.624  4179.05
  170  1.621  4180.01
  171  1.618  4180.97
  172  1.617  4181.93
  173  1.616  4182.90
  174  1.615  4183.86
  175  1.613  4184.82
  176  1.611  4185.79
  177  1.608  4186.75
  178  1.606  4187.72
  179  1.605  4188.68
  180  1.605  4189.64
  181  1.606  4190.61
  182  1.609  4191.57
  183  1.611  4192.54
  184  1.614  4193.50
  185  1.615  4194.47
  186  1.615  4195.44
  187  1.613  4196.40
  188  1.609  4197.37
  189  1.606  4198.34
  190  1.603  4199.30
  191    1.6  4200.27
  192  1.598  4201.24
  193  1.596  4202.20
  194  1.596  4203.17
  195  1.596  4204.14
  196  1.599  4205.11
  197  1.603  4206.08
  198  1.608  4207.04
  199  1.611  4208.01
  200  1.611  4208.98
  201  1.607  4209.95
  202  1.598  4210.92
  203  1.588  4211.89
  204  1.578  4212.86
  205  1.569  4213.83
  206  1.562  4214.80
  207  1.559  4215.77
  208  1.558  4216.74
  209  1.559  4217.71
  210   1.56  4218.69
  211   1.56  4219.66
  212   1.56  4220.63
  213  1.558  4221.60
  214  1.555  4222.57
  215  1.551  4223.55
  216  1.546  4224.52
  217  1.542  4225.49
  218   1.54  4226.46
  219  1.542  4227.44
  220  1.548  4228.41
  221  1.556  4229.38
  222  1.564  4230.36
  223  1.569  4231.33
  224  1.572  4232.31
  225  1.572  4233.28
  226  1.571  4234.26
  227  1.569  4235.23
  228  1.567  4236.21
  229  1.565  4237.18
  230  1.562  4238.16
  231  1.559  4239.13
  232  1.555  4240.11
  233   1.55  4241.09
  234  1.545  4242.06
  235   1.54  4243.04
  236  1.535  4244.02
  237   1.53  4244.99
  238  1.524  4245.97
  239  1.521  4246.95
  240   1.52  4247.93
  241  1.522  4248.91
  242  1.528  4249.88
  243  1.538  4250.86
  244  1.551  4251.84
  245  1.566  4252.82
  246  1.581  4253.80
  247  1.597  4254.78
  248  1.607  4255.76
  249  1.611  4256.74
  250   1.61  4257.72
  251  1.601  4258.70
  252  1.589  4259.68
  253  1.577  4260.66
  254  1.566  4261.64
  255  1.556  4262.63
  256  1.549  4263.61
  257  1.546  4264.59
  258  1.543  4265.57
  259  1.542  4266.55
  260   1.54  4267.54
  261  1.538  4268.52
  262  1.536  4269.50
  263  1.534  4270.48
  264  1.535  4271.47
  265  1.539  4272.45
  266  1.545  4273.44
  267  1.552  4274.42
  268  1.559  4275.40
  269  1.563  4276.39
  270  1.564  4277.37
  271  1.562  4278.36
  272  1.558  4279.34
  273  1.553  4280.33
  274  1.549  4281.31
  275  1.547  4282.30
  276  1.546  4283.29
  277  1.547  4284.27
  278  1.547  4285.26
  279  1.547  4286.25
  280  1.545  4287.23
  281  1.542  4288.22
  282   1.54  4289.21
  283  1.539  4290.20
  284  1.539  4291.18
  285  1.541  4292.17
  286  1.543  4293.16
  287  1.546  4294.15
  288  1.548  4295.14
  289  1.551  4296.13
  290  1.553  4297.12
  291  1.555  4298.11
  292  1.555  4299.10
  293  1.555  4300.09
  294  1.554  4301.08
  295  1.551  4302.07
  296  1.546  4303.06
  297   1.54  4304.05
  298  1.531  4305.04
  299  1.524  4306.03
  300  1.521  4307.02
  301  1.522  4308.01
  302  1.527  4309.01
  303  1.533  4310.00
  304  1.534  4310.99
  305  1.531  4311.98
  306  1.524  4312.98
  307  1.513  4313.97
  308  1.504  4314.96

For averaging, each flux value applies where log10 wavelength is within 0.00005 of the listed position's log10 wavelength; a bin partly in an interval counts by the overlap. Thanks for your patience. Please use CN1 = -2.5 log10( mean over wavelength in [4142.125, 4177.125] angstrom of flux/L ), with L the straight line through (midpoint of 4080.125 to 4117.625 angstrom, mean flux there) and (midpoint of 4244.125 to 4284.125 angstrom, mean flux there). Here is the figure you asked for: -0.10 mag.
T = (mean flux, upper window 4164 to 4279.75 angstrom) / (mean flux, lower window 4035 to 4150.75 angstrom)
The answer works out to 1.02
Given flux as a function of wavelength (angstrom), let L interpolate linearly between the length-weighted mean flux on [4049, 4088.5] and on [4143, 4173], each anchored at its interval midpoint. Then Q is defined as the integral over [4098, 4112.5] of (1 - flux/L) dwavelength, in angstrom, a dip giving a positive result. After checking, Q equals 3.18 angstrom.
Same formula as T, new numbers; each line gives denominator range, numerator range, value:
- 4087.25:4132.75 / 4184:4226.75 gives 1.10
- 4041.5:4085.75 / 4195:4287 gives 0.97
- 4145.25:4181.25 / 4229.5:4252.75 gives 0.96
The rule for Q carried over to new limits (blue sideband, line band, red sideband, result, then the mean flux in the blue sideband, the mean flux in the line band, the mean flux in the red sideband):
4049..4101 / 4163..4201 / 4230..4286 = -1.46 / 1.55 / 1.61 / 1.56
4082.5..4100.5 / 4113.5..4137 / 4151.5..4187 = -0.76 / 1.46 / 1.57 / 1.62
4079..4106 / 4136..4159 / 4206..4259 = -2.17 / 1.4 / 1.61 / 1.56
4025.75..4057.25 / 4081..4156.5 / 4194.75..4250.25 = 4.91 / 1.64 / 1.51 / 1.57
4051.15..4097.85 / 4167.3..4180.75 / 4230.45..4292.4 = -0.48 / 1.58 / 1.62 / 1.55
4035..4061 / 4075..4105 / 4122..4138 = 3.27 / 1.63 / 1.44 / 1.6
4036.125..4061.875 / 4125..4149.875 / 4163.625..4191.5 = 0.27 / 1.62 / 1.6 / 1.62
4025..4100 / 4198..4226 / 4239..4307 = -0.31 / 1.59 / 1.58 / 1.55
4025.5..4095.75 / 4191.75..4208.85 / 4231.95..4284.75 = -0.35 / 1.61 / 1.61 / 1.56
